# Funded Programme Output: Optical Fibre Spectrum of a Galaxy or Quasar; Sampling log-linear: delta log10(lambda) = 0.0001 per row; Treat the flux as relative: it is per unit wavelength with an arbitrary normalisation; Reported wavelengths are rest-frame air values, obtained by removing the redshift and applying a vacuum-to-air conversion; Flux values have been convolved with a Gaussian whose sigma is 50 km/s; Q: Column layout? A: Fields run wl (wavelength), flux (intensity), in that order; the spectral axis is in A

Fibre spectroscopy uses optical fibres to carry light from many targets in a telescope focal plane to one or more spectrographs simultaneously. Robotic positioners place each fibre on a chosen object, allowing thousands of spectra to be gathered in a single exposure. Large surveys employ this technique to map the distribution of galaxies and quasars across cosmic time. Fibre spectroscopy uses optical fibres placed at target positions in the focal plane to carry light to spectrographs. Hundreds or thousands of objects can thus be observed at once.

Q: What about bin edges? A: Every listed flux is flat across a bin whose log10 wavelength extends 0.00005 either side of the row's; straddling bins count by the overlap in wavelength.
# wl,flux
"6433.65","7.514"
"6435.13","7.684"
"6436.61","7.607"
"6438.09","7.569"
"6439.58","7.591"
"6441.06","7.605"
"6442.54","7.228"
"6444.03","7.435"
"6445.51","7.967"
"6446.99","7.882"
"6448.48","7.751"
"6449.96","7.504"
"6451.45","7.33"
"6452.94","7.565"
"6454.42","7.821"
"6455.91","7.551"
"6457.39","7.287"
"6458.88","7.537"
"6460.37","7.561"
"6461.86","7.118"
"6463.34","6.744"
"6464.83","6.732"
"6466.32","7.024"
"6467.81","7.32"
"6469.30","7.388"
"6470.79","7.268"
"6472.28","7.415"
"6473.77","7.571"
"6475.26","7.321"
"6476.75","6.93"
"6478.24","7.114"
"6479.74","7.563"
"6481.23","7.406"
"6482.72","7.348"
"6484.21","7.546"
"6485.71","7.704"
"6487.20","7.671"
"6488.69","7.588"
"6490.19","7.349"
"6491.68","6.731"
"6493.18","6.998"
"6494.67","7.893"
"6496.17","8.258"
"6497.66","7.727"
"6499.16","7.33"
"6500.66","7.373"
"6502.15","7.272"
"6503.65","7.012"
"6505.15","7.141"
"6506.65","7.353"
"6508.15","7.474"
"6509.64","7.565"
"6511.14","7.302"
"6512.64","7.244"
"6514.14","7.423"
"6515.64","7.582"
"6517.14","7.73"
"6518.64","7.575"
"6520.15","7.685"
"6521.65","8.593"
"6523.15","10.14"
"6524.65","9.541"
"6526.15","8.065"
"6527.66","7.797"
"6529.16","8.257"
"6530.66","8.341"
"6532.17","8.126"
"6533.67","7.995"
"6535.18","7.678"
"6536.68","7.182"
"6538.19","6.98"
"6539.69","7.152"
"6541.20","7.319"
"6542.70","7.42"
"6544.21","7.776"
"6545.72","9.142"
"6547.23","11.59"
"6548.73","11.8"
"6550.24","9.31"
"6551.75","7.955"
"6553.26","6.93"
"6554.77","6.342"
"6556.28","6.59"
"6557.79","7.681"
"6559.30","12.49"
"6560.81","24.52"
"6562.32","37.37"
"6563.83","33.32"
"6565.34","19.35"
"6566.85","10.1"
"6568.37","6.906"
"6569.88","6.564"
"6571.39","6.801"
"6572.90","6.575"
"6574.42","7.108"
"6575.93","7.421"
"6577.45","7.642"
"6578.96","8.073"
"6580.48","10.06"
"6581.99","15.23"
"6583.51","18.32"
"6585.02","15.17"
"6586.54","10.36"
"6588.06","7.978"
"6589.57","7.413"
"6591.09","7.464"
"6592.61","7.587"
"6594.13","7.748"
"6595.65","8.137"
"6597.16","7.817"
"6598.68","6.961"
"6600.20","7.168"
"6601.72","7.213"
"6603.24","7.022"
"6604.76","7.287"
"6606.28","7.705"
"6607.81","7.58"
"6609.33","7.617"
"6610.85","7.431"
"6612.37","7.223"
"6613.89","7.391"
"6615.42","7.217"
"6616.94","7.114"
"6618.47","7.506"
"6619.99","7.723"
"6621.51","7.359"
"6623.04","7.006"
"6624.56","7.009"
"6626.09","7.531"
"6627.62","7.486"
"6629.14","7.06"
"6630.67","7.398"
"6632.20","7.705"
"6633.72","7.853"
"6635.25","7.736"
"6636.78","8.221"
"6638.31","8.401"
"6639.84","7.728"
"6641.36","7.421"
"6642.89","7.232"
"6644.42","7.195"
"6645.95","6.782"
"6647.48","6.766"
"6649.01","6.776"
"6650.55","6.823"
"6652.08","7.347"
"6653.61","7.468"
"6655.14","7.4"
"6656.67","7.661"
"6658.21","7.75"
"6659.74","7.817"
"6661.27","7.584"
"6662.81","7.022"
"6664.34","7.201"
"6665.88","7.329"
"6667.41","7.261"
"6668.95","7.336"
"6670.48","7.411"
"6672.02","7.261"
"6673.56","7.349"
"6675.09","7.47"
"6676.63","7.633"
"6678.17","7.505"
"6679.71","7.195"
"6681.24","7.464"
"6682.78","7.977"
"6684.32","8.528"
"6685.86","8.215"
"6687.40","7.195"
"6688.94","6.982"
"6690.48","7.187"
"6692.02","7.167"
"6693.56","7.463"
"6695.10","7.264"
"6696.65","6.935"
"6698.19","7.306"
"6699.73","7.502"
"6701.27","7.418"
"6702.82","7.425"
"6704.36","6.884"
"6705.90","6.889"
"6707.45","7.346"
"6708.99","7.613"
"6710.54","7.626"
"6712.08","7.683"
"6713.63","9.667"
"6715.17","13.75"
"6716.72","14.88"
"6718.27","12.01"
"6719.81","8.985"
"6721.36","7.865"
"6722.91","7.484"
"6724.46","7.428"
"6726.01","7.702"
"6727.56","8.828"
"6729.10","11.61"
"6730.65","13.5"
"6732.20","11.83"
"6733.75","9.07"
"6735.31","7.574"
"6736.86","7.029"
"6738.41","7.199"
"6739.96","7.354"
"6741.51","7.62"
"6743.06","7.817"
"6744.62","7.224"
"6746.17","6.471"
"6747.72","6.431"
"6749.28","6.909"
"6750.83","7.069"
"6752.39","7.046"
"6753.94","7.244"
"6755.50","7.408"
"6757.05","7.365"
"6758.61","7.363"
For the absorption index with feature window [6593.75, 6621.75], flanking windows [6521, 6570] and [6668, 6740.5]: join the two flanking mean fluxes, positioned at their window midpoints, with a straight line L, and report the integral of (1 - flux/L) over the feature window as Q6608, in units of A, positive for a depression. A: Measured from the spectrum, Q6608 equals 6.9 A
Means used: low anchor 10.9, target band 7.43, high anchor 8.28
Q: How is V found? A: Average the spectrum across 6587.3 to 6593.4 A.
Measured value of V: 7.61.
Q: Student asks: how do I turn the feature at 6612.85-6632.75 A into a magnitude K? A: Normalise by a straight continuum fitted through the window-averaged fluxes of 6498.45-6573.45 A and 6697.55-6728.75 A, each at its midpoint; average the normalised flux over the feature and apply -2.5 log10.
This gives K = 0.240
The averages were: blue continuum 9.63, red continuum 8.66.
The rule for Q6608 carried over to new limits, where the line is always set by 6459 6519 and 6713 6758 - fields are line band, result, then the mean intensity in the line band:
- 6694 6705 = 1.60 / 7.26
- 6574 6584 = -3.31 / 10.5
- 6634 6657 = 2.26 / 7.4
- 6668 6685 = 1.68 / 7.55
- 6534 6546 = 0.17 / 7.53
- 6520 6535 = -1.75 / 8.46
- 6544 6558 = -1.59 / 8.57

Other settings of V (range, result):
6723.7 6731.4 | 9.81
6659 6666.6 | 7.39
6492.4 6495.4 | 7.44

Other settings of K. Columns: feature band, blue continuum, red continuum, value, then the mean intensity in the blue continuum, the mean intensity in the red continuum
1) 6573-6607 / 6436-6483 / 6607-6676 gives -0.20 mag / 7.41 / 7.4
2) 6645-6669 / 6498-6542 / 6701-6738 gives 0.19 mag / 7.73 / 9.09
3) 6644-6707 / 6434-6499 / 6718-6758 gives 0.09 mag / 7.45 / 8.18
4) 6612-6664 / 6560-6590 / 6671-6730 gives 0.40 mag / 13.4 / 8.19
